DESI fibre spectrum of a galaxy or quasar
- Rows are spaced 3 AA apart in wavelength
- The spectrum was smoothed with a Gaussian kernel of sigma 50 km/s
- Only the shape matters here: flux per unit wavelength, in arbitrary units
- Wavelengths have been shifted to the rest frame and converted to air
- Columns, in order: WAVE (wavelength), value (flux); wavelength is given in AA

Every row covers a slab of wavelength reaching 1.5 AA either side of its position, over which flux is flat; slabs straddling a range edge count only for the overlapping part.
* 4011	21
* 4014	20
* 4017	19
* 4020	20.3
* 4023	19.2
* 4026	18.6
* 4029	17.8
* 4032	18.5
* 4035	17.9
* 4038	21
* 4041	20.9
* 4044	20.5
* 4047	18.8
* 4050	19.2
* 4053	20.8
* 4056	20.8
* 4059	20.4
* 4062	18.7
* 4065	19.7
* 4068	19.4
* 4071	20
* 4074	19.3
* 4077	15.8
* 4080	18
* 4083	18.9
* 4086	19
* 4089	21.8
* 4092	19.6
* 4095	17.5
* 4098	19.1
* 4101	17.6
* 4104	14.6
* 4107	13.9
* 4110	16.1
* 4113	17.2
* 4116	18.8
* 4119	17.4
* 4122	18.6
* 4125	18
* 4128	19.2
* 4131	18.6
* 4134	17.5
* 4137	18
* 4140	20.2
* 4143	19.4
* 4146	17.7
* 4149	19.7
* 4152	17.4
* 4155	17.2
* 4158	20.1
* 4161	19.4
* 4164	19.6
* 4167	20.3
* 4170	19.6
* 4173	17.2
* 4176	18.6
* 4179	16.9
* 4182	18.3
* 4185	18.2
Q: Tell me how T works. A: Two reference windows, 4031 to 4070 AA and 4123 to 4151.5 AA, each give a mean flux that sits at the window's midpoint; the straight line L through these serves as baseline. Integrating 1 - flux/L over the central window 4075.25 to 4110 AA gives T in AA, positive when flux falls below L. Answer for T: 2.7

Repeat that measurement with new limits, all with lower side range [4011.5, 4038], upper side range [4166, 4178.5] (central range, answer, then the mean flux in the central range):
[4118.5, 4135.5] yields 0.5 AA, 18.3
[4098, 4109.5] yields 1.8 AA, 15.9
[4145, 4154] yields 0.3 AA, 18.2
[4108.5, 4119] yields 0.8 AA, 17.4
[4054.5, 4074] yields -0.8 AA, 19.8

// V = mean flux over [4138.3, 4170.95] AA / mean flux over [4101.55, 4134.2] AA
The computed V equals 1.1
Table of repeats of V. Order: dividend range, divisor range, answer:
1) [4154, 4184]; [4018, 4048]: 0.97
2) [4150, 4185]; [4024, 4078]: 0.96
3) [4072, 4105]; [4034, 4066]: 0.92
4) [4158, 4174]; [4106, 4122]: 1.14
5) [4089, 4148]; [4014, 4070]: 0.92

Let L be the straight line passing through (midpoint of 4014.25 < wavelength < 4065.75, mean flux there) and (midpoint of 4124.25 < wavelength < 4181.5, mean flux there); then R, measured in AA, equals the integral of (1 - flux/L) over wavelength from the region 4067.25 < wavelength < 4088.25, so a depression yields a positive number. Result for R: 0.6 AA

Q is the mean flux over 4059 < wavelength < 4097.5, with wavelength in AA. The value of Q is 19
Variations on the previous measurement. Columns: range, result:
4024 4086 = 19.2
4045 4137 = 18.5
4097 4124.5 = 17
